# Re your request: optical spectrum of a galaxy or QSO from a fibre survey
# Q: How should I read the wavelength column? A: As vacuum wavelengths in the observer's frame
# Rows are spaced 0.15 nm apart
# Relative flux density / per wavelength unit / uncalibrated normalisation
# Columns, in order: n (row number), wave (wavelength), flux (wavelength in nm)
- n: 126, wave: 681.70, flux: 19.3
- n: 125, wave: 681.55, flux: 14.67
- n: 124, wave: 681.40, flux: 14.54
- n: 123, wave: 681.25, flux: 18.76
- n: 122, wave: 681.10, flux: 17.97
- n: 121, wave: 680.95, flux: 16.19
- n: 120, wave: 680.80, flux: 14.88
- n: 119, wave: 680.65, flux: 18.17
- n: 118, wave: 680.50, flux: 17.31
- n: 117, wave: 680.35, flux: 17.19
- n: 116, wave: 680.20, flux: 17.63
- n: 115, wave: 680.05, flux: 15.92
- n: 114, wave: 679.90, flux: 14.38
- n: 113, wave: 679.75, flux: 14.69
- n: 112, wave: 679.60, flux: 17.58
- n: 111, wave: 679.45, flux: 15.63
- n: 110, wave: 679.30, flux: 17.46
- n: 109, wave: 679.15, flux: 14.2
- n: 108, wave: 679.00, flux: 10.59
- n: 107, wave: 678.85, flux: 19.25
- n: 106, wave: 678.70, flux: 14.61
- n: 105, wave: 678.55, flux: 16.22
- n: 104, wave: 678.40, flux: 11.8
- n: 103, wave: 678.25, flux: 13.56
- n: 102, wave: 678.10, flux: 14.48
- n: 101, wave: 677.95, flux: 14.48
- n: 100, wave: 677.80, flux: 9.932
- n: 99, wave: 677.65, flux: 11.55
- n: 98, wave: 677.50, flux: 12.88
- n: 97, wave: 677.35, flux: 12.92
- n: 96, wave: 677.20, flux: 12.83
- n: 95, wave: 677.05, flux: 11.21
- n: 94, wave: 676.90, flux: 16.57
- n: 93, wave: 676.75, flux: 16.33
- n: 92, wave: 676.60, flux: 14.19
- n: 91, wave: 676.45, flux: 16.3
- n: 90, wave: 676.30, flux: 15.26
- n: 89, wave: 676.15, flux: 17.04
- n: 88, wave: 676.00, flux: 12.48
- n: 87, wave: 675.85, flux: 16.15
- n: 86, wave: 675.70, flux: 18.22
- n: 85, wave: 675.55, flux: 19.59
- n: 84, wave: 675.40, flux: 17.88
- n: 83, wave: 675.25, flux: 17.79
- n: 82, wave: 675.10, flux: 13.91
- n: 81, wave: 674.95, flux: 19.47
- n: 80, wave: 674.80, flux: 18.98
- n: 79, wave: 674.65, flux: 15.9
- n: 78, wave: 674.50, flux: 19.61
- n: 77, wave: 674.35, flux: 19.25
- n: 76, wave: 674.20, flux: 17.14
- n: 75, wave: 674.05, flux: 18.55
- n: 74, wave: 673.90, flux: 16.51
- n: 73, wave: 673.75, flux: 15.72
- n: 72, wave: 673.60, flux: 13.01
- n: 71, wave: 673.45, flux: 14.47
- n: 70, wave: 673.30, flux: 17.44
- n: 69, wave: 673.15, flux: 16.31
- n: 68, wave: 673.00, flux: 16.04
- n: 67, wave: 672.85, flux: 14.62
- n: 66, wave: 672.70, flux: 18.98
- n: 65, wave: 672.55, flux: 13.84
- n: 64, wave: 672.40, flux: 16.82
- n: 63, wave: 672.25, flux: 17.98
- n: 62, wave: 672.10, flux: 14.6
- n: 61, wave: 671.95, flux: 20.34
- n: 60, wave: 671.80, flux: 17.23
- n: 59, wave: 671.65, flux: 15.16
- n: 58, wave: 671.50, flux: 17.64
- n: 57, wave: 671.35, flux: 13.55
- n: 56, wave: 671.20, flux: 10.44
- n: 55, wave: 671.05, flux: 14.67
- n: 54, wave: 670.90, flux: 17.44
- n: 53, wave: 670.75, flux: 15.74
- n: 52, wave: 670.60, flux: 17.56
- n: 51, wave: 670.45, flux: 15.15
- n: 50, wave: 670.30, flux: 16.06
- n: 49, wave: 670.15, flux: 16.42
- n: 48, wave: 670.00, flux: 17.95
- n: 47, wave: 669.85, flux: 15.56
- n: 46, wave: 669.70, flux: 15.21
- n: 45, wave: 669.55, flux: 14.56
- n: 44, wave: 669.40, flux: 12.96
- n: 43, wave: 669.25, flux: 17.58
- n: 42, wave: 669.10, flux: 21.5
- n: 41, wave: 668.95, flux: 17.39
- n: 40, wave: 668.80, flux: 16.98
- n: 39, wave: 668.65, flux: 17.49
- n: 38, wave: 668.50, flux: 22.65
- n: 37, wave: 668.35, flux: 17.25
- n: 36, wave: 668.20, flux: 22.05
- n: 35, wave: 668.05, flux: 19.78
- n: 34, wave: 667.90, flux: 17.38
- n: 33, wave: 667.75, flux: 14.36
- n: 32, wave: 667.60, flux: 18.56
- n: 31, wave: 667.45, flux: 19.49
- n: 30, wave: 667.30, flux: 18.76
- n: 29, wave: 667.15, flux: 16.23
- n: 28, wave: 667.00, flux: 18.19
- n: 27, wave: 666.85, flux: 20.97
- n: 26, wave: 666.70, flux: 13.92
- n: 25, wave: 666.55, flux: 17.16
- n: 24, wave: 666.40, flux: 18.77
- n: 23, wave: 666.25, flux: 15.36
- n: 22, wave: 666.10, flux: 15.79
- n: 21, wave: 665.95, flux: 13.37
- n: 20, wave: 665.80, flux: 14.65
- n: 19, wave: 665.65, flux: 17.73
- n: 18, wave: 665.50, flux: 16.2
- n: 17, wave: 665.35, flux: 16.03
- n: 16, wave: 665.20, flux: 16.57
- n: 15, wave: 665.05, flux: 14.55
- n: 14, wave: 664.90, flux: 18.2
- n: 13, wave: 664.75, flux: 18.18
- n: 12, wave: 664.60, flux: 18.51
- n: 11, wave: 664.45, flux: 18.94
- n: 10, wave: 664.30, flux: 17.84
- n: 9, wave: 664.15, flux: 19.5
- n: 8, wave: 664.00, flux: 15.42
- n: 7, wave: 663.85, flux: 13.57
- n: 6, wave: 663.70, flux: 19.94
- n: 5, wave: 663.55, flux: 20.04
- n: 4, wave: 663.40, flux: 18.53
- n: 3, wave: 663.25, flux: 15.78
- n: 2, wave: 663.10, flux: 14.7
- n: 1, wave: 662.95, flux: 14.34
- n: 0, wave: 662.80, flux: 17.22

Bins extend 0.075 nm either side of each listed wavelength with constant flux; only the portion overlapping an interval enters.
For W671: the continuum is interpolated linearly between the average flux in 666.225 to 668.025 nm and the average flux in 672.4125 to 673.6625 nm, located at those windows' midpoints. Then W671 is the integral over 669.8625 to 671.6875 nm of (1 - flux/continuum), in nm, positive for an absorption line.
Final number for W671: 0.083 nm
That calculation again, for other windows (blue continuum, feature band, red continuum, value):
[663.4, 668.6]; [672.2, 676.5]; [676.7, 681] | -0.26 nm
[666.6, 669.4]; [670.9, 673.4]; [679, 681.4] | 0.22 nm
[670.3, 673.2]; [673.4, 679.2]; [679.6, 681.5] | 0.30 nm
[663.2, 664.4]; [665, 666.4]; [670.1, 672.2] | 0.12 nm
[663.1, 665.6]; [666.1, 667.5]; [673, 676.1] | -0.03 nm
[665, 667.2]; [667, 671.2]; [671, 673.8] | -0.29 nm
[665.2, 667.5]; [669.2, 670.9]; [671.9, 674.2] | 0.06 nm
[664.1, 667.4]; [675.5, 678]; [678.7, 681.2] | 0.28 nm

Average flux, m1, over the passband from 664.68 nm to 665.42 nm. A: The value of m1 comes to 16.7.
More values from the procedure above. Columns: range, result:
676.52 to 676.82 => 15.3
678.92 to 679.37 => 14.1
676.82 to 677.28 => 13.6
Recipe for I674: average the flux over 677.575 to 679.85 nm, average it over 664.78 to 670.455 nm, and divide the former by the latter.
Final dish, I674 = 0.8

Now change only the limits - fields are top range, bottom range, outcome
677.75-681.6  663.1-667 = 0.91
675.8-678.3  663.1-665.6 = 0.81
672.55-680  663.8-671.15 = 0.91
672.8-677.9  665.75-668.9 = 0.90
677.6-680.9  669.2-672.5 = 0.95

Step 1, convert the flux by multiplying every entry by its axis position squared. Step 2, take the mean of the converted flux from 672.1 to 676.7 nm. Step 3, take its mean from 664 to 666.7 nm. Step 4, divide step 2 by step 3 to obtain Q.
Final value 1.0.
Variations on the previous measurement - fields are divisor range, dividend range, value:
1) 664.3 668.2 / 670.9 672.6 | 0.93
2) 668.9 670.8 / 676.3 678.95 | 0.88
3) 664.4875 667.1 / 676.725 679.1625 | 0.85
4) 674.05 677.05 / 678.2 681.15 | 0.95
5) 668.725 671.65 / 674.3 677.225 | 1.05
